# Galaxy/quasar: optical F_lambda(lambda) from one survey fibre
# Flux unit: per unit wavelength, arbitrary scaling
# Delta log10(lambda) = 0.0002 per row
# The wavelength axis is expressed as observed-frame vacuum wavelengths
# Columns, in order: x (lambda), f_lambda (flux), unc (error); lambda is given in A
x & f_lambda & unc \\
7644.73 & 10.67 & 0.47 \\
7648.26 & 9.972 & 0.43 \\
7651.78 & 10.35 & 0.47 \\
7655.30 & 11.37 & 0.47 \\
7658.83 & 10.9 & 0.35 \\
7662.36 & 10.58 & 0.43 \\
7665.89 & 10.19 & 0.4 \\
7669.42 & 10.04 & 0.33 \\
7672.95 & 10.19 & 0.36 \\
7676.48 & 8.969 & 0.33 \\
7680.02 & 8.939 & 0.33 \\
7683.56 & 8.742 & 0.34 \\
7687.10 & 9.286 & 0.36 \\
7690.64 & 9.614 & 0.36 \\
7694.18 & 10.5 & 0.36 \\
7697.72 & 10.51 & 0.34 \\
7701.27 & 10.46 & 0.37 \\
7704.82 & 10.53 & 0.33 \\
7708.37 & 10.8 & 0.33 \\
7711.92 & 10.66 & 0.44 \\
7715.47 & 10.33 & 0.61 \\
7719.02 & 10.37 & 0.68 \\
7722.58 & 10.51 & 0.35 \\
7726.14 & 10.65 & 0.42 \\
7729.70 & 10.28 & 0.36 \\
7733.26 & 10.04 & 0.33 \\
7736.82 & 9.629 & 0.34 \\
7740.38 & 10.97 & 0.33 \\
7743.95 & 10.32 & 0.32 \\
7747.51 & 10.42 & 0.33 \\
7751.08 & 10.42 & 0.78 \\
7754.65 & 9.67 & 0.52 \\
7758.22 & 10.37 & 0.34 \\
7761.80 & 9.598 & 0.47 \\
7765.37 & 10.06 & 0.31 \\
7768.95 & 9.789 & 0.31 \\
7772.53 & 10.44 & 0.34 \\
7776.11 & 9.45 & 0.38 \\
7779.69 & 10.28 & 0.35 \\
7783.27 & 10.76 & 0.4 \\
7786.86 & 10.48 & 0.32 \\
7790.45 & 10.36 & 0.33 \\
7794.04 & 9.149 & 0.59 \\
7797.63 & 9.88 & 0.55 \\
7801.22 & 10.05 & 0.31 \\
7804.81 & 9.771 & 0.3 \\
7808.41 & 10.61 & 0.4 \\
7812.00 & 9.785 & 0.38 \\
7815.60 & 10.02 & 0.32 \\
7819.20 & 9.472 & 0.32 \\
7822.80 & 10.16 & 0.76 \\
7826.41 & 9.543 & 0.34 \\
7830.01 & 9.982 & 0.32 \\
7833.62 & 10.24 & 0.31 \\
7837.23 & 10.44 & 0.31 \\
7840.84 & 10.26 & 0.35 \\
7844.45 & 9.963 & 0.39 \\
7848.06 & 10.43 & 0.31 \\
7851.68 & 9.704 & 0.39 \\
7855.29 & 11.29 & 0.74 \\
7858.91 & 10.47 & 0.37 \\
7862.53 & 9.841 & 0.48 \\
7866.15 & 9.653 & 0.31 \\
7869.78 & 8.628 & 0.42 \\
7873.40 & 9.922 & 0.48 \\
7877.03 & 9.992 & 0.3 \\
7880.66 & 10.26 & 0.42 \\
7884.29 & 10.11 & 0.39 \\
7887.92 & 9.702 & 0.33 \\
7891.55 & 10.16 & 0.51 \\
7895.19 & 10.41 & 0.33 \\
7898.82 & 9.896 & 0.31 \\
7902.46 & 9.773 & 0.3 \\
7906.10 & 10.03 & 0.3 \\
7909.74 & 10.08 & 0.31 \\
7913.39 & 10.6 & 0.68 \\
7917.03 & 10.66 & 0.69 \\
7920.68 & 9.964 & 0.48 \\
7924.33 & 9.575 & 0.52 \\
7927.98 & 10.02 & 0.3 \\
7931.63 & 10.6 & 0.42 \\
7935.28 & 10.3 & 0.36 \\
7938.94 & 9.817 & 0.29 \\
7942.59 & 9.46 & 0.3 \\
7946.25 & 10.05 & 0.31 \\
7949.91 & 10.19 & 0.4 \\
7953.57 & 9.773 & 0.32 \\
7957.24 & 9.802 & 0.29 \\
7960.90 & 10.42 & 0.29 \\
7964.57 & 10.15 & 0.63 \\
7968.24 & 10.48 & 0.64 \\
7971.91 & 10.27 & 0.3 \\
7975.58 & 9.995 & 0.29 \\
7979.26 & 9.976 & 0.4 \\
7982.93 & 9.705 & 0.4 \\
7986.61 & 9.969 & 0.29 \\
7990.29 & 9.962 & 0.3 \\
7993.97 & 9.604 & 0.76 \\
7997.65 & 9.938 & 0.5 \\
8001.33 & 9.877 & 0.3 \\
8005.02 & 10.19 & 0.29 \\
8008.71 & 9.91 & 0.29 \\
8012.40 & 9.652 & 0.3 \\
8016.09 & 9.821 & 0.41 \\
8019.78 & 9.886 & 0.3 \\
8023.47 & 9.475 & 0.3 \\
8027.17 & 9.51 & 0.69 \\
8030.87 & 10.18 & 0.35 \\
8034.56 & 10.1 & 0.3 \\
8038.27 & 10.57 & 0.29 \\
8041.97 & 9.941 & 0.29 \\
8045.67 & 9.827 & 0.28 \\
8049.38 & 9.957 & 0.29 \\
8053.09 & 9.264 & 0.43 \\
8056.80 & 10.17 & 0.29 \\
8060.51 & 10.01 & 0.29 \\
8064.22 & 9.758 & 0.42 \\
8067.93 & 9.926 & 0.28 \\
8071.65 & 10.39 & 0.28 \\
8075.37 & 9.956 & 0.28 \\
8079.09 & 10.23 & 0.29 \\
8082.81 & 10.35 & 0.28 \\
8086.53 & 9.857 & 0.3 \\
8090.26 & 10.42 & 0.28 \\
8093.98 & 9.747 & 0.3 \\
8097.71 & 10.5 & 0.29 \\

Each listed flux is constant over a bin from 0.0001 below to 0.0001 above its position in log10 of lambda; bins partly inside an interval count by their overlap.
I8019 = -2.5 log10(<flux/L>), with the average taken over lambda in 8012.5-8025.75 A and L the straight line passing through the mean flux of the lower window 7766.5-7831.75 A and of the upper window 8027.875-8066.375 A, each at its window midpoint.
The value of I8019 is 0.03 mag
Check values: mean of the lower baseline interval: 10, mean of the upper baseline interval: 9.96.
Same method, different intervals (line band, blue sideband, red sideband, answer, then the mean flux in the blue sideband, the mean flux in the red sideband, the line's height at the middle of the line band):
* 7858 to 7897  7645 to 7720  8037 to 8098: 0.02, 10.2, 10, 10.1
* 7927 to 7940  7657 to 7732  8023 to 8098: -0.02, 10.1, 10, 10.1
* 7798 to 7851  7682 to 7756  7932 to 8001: 0.01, 10.2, 10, 10.1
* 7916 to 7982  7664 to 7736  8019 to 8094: -0.01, 10.1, 9.99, 10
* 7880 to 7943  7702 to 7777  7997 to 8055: -0.01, 10.3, 9.88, 10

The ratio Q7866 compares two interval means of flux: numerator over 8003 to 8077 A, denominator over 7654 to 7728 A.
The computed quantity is 0.97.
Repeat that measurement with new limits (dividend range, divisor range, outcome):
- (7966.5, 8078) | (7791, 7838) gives 1.00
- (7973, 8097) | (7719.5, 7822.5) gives 0.98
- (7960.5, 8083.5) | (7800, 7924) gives 0.99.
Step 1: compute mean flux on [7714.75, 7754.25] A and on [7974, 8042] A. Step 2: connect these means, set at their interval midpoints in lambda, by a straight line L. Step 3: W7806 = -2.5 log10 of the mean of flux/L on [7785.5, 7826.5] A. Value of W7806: 0.03 mag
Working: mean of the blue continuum 10.3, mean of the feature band 9.95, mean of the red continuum 9.91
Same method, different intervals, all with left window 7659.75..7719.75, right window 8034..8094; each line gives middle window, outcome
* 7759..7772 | 0.01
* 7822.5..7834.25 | 0.01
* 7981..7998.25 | 0.02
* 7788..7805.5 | 0.02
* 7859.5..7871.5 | 0.06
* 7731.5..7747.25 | -0.02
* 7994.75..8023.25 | 0.02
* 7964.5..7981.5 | -0.01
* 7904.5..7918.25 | -0.03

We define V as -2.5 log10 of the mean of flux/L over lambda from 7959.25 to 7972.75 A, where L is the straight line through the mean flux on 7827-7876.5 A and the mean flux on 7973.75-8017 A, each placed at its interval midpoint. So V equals -0.04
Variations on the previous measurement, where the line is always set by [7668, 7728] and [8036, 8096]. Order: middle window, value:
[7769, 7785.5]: -0.01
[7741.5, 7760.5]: -0.02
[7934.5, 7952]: 0.01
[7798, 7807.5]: 0.01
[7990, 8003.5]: 0.02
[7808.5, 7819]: 0.01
